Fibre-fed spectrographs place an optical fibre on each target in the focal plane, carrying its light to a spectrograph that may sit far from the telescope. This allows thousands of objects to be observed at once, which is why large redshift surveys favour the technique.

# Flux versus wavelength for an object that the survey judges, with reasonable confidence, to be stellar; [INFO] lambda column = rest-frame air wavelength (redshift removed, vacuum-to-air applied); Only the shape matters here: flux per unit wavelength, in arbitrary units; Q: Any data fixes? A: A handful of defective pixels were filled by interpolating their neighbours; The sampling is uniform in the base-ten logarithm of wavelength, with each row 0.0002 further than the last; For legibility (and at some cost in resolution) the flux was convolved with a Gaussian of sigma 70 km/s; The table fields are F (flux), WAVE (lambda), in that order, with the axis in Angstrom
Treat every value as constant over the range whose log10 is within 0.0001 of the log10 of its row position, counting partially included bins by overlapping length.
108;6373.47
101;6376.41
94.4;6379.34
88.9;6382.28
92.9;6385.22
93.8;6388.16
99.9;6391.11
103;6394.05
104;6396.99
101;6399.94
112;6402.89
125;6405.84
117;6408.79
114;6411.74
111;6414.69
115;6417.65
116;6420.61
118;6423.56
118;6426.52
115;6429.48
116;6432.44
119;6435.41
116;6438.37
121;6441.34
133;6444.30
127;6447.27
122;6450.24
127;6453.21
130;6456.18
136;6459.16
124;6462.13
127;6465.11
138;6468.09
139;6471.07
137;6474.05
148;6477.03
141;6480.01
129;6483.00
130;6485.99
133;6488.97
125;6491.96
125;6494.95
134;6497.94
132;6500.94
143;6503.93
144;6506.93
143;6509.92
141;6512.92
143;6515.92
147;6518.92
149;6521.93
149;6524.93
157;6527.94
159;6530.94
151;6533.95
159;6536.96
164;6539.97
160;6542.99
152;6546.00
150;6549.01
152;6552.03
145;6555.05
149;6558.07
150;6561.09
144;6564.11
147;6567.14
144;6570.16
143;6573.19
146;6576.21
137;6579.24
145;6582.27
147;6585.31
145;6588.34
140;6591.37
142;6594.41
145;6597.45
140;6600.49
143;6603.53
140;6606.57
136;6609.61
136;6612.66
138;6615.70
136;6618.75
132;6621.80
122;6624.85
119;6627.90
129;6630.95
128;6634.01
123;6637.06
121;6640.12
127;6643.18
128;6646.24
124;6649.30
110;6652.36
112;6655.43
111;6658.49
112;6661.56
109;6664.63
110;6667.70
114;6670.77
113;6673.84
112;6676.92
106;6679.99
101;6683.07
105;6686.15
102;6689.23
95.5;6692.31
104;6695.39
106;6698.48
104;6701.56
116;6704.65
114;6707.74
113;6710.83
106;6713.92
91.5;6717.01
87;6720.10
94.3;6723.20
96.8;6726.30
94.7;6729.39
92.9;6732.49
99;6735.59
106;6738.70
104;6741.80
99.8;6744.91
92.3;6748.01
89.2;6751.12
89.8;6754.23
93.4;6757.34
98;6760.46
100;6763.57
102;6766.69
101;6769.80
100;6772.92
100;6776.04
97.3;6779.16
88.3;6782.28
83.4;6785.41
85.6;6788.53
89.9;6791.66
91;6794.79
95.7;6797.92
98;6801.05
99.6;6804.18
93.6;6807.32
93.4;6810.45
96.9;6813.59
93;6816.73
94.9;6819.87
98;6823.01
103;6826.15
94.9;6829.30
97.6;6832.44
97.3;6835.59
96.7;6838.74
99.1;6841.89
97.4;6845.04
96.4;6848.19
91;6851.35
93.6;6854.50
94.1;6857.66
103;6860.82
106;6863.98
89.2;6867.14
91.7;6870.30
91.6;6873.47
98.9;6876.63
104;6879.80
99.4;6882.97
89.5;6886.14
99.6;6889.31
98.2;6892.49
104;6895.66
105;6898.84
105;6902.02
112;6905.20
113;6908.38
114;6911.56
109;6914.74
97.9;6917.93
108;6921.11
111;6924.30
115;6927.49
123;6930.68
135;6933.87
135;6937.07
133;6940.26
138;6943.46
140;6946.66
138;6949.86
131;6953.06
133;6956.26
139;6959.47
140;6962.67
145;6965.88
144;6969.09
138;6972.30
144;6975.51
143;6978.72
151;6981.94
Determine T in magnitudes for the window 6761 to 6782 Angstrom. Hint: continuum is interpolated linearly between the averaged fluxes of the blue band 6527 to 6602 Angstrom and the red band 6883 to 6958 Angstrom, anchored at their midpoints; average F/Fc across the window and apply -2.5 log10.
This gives 0.29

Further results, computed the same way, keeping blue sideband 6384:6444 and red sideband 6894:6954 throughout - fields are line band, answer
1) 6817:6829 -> 0.204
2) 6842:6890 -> 0.223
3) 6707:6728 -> 0.165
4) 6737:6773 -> 0.192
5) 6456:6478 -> -0.195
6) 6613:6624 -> -0.173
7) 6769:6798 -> 0.252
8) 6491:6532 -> -0.247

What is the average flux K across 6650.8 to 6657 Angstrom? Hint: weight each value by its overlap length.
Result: 111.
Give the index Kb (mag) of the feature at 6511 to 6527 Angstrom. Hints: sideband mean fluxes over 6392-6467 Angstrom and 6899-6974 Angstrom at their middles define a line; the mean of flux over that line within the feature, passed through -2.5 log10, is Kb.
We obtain -0.21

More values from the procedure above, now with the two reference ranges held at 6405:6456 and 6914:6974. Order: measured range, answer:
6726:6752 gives 0.275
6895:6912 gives 0.183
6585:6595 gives -0.169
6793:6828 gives 0.302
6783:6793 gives 0.414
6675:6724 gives 0.200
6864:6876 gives 0.341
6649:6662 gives 0.100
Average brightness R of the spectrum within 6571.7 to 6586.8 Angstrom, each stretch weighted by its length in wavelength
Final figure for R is 144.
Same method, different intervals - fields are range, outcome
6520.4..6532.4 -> 153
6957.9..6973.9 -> 141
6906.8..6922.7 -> 108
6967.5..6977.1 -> 142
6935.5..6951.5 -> 137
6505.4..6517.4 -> 143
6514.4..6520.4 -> 145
